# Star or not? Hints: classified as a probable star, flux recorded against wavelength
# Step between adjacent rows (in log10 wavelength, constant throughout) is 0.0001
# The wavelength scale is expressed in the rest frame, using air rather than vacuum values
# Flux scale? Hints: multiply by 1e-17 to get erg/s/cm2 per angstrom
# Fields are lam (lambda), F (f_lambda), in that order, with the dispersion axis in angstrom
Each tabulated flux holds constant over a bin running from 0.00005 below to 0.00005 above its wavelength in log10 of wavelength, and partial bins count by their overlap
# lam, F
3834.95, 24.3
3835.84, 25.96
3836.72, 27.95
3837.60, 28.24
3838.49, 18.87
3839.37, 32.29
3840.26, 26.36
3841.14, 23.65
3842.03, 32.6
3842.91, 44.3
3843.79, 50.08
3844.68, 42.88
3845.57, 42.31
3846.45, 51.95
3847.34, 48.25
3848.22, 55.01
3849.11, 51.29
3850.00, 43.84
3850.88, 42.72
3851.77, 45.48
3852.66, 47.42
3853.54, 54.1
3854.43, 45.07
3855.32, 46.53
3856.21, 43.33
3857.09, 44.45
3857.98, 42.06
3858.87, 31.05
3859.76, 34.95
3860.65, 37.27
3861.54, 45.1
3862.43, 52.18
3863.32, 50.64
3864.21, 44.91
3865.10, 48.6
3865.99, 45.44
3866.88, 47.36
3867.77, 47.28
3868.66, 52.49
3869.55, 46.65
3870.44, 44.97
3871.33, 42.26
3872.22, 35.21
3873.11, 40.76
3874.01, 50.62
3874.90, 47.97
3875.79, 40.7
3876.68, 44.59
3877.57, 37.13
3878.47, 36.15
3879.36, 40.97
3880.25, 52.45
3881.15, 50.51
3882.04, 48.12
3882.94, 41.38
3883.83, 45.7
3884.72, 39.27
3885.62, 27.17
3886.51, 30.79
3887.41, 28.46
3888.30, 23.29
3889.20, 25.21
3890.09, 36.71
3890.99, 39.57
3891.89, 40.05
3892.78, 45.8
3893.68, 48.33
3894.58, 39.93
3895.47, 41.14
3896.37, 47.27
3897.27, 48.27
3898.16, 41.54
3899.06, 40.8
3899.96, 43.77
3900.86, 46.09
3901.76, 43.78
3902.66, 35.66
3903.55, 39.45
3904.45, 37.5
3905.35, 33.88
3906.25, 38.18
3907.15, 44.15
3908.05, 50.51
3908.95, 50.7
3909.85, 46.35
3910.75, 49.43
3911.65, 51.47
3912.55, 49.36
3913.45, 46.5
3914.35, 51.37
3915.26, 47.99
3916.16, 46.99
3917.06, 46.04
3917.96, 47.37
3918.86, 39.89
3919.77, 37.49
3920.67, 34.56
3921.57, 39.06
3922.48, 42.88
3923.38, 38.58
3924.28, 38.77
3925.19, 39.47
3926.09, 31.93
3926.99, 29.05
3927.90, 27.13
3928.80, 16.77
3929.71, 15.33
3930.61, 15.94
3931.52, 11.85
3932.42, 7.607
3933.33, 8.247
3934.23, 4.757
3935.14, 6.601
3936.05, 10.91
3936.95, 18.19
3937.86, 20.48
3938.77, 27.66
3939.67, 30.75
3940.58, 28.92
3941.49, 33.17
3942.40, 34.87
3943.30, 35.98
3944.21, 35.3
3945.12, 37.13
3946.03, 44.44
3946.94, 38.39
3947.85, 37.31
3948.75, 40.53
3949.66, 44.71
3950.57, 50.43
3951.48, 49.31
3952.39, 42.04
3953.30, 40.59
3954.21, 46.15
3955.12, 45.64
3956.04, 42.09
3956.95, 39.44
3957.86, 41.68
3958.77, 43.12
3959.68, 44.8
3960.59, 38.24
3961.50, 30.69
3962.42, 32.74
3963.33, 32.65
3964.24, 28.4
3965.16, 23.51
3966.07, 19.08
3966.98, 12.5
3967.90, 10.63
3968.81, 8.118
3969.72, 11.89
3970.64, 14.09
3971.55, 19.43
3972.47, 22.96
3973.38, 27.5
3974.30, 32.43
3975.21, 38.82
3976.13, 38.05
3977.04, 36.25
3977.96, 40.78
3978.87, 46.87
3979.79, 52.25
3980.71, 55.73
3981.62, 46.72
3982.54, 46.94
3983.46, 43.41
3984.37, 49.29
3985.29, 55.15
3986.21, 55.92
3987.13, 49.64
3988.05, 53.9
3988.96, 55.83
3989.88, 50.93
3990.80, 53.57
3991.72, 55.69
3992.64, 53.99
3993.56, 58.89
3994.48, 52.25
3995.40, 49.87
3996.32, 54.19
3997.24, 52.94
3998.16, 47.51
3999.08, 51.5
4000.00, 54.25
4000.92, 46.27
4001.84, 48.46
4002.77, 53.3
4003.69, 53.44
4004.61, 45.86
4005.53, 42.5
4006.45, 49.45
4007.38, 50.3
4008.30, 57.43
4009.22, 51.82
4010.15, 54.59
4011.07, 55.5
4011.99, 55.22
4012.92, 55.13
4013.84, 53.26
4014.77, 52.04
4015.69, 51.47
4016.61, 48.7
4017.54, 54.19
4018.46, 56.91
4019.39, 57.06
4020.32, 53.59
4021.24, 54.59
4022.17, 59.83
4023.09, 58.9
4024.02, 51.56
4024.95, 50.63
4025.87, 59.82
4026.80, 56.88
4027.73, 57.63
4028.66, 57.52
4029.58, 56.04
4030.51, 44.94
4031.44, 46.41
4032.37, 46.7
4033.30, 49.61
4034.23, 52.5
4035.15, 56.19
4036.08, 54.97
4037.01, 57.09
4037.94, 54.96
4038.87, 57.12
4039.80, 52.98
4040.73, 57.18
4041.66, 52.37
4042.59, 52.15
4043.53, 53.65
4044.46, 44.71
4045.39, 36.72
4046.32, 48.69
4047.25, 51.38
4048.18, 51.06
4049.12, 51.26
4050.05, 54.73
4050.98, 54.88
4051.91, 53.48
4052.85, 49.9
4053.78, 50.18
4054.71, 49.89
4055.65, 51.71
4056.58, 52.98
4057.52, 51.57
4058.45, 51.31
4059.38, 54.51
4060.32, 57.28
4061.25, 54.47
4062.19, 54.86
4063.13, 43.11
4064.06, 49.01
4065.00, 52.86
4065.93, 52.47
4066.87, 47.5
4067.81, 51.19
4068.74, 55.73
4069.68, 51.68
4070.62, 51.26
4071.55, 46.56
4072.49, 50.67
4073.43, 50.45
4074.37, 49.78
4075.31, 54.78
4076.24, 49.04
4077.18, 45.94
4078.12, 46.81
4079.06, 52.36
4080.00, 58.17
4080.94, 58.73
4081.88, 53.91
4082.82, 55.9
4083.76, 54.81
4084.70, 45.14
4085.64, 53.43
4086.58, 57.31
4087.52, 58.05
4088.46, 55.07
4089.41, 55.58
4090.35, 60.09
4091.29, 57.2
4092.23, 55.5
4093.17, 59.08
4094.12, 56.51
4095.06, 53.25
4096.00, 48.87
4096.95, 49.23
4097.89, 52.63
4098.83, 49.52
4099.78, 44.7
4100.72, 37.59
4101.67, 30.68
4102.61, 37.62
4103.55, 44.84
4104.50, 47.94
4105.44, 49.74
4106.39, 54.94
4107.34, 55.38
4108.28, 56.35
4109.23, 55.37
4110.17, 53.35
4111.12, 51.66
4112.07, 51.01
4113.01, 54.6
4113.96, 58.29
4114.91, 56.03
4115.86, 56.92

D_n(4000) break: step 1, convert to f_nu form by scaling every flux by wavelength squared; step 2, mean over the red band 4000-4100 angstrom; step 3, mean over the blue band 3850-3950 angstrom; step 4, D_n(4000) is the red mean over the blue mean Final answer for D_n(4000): 1.47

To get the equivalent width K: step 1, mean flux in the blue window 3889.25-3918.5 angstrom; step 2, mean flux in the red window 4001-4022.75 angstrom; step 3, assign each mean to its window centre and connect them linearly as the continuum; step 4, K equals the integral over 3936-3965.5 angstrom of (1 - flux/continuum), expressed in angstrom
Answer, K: 7.0 angstrom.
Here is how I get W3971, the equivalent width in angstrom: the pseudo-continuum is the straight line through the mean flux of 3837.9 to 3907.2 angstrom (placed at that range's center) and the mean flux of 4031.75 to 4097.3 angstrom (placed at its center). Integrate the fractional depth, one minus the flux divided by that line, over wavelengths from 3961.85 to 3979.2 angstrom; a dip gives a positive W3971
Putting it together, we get 7.80 angstrom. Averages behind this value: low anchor 41.8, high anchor 52.4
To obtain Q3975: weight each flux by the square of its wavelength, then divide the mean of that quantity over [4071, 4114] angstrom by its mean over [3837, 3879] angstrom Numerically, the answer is 1.36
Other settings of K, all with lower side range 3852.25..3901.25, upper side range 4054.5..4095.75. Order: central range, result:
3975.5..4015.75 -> -1.7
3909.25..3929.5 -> 1.9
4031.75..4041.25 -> -0.5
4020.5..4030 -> -1.1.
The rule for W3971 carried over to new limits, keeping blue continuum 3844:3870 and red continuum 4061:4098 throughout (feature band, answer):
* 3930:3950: 9.3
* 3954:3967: 3.7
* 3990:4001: -0.6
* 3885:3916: 3.8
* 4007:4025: -1.2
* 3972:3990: 1.8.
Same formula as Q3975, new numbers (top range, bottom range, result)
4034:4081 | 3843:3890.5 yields 1.32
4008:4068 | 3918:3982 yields 1.74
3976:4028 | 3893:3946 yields 1.53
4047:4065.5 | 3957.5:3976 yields 2.03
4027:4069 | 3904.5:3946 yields 1.65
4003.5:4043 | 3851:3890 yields 1.36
